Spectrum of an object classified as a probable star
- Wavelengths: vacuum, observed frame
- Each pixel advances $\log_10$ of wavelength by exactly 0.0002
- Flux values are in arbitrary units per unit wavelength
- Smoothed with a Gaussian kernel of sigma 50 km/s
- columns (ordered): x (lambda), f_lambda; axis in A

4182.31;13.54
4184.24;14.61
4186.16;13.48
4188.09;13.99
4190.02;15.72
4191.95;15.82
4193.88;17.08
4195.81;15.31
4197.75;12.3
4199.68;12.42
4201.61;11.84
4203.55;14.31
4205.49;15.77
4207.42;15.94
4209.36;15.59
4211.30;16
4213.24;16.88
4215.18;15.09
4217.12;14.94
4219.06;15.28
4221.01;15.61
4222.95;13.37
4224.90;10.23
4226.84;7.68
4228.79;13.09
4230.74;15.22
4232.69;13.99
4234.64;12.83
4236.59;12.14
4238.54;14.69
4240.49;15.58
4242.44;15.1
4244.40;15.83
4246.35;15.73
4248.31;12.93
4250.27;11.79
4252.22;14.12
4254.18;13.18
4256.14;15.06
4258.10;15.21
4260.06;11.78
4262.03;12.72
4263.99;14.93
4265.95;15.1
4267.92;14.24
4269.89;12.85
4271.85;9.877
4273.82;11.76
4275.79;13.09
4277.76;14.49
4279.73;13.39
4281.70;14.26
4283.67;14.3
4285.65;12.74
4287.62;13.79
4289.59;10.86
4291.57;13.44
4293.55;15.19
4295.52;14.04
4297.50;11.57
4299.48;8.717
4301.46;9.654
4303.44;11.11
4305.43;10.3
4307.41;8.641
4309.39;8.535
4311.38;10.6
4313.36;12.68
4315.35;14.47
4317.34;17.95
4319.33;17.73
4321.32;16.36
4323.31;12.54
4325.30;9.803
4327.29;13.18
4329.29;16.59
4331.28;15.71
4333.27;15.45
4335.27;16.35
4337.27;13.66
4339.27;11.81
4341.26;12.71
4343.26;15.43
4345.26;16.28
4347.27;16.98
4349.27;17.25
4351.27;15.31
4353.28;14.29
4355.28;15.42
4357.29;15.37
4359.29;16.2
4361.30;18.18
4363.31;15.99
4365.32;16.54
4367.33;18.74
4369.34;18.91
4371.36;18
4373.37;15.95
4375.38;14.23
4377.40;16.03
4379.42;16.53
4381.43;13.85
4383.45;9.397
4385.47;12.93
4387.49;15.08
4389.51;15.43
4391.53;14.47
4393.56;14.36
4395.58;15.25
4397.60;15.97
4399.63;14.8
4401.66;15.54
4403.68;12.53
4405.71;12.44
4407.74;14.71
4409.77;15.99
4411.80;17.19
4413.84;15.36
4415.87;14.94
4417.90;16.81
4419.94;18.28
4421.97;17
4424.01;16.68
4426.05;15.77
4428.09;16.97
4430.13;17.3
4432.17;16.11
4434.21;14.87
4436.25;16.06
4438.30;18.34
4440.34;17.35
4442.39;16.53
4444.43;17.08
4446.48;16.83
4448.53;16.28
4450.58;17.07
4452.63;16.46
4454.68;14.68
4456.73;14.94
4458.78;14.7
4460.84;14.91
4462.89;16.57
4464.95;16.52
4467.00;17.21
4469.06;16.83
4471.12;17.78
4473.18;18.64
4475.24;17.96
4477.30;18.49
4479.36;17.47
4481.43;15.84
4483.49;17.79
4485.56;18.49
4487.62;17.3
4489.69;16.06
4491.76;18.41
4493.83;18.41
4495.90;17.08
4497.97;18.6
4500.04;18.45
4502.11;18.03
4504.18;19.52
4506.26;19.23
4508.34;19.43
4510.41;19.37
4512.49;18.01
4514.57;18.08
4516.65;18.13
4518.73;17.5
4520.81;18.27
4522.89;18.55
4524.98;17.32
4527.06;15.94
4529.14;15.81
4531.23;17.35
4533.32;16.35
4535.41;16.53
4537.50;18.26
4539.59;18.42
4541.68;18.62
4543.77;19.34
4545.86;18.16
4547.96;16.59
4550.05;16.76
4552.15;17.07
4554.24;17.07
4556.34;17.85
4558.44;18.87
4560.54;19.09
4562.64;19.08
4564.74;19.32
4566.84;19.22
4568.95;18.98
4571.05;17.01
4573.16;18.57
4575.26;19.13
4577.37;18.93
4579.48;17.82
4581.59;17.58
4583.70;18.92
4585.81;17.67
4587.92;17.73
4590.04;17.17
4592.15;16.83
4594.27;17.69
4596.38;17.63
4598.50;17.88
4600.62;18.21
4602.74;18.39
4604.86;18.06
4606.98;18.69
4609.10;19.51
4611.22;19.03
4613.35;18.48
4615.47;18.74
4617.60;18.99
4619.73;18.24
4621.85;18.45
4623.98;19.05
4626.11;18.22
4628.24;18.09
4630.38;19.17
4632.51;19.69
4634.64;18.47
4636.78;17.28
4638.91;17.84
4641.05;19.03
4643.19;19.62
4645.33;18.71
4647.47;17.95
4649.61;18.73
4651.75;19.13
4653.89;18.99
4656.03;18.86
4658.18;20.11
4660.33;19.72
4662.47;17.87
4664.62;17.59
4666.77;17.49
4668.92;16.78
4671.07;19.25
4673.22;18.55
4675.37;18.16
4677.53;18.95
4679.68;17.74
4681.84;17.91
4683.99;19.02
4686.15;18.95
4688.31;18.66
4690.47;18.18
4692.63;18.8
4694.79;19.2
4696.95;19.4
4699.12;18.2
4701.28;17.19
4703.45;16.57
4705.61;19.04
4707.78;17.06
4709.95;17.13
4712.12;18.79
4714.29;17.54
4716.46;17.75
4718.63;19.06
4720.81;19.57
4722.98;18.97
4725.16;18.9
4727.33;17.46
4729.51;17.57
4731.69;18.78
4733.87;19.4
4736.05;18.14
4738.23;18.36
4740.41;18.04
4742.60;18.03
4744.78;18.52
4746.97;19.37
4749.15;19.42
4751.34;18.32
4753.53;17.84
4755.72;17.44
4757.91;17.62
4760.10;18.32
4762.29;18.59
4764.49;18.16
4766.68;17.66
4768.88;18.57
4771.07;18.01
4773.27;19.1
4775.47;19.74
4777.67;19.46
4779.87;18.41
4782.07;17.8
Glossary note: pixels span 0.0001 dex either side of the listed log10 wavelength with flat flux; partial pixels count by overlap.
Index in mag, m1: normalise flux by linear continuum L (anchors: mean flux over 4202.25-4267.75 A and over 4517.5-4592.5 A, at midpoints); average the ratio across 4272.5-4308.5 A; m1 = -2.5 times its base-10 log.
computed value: 0.20 mag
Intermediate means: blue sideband 14.2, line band 12.3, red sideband 17.9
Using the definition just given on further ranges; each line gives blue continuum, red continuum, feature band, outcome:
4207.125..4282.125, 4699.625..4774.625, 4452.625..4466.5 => 0.02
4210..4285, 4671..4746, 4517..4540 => -0.05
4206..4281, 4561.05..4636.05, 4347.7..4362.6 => -0.05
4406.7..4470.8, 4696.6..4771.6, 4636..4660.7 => -0.07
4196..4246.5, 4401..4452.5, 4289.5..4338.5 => 0.16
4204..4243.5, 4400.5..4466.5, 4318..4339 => 0.03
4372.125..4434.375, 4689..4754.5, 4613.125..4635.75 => -0.08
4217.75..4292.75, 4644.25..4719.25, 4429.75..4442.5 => -0.07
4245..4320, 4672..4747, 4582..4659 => -0.08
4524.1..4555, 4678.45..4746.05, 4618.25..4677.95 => -0.04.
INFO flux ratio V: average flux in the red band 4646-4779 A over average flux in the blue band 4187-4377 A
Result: 1.30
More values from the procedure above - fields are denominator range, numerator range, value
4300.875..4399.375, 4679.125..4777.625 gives 1.26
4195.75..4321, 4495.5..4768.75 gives 1.36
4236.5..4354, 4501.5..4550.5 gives 1.32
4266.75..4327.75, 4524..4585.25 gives 1.42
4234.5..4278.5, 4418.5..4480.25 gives 1.22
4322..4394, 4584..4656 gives 1.22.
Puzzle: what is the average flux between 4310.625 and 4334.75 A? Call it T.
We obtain 14.5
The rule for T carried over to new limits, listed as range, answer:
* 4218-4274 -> 13.5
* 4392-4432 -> 15.7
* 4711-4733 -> 18.4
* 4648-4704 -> 18.5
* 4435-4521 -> 17.4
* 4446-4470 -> 16.1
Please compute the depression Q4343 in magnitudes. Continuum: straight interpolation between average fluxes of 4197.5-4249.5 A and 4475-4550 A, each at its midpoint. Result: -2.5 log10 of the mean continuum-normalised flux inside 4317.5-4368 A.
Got 0.02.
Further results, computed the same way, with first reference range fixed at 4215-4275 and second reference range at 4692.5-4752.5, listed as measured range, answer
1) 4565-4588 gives -0.09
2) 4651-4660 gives -0.09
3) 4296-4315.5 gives 0.32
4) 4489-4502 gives -0.12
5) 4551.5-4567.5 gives -0.11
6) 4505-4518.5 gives -0.15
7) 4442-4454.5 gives -0.06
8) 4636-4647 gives -0.06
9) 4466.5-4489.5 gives -0.11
